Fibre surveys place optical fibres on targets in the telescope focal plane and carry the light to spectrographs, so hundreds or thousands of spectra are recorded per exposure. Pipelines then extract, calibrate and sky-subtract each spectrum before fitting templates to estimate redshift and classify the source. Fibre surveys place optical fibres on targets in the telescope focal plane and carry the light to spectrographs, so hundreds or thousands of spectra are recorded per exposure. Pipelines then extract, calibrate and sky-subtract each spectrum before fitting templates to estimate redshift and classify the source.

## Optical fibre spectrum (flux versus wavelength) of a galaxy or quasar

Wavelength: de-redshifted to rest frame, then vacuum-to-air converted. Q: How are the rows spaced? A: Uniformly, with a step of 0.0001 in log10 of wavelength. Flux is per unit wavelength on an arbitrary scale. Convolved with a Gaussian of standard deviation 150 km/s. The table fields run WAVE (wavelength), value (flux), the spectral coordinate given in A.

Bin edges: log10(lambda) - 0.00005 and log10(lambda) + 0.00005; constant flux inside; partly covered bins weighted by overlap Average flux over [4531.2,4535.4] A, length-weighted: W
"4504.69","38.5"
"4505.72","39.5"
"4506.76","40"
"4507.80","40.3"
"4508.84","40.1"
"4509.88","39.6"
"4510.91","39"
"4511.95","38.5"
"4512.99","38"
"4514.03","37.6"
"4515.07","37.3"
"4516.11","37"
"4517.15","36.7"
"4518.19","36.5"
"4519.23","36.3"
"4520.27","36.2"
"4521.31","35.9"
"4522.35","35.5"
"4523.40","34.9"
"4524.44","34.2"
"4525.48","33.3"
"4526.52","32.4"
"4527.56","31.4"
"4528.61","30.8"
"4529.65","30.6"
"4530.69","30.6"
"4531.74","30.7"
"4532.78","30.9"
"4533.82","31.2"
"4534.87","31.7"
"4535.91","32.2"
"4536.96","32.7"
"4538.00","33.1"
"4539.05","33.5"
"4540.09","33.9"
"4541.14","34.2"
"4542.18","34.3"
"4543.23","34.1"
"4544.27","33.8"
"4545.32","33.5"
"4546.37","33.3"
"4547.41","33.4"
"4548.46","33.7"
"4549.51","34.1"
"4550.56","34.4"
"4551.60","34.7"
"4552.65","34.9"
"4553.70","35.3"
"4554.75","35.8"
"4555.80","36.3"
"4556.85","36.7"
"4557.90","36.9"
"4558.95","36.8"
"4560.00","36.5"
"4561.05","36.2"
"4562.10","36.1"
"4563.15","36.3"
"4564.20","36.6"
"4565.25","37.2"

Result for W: 31.1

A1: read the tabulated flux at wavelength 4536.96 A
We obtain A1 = 32.7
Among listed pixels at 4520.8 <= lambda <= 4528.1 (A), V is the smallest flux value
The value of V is 31.4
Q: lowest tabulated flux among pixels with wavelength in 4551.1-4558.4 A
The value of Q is 34.7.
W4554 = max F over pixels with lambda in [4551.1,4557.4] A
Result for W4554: 36.7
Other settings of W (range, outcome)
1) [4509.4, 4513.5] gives 38.8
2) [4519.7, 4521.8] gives 36.1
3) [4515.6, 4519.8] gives 36.6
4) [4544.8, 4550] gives 33.6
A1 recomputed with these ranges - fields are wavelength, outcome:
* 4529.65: 30.6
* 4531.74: 30.7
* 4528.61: 30.8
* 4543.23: 34.1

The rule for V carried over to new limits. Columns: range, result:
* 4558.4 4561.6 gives 36.2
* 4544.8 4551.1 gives 33.3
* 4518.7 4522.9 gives 35.5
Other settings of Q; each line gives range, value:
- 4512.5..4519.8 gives 36.3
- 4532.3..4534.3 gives 30.9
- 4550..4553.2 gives 34.4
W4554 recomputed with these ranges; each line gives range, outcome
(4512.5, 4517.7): 38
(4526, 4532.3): 32.4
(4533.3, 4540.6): 33.9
